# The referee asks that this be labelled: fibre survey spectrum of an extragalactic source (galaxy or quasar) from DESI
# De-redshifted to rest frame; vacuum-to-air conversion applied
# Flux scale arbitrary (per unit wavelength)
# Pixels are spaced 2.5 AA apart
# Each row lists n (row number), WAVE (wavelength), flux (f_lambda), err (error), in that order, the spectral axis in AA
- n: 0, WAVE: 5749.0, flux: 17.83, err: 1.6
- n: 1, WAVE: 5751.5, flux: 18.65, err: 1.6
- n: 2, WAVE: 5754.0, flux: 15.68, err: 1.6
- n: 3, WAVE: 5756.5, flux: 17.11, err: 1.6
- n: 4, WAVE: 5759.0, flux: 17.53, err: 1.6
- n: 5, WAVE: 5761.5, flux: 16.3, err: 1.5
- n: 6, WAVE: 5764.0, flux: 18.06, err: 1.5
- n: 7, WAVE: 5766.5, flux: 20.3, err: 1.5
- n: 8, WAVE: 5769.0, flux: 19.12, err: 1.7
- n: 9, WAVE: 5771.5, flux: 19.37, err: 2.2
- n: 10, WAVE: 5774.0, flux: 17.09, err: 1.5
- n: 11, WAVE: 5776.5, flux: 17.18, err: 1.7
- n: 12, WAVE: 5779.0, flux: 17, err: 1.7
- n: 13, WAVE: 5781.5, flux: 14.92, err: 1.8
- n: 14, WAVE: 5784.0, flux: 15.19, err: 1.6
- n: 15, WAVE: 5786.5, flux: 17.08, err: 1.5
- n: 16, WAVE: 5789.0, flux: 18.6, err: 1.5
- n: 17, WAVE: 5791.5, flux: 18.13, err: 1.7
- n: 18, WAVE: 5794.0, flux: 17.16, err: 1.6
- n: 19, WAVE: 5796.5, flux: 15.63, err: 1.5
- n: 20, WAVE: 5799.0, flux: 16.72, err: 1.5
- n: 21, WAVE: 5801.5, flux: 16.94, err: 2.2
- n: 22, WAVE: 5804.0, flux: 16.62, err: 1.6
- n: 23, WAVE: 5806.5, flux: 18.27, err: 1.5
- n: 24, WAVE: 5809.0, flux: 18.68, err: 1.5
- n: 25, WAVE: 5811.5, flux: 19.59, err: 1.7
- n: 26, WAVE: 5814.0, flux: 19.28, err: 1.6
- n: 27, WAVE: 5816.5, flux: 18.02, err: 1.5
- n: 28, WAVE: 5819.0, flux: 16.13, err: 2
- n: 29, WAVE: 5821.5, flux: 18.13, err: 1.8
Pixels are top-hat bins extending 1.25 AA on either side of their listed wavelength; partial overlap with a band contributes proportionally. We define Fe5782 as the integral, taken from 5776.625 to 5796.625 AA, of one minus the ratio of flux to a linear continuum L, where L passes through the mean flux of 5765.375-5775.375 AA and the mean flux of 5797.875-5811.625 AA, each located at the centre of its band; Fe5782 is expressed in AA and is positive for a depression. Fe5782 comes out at 1.7 AA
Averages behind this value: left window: 18.9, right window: 17.7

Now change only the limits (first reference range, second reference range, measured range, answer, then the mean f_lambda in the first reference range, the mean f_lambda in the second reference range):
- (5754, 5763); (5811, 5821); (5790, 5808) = 0.7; 16.8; 18.1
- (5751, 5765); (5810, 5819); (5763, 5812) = 0.9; 17.1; 18.6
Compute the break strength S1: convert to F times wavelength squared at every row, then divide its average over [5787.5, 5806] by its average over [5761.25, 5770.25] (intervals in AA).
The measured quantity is 0.93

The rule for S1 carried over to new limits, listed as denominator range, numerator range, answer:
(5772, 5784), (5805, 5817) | 1.14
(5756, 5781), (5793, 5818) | 1.00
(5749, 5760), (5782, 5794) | 1.00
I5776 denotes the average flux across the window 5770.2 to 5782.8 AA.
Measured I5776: 17.1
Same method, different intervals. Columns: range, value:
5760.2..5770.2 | 18.4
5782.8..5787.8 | 16.2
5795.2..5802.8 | 16.4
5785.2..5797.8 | 17.3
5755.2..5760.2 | 17.3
